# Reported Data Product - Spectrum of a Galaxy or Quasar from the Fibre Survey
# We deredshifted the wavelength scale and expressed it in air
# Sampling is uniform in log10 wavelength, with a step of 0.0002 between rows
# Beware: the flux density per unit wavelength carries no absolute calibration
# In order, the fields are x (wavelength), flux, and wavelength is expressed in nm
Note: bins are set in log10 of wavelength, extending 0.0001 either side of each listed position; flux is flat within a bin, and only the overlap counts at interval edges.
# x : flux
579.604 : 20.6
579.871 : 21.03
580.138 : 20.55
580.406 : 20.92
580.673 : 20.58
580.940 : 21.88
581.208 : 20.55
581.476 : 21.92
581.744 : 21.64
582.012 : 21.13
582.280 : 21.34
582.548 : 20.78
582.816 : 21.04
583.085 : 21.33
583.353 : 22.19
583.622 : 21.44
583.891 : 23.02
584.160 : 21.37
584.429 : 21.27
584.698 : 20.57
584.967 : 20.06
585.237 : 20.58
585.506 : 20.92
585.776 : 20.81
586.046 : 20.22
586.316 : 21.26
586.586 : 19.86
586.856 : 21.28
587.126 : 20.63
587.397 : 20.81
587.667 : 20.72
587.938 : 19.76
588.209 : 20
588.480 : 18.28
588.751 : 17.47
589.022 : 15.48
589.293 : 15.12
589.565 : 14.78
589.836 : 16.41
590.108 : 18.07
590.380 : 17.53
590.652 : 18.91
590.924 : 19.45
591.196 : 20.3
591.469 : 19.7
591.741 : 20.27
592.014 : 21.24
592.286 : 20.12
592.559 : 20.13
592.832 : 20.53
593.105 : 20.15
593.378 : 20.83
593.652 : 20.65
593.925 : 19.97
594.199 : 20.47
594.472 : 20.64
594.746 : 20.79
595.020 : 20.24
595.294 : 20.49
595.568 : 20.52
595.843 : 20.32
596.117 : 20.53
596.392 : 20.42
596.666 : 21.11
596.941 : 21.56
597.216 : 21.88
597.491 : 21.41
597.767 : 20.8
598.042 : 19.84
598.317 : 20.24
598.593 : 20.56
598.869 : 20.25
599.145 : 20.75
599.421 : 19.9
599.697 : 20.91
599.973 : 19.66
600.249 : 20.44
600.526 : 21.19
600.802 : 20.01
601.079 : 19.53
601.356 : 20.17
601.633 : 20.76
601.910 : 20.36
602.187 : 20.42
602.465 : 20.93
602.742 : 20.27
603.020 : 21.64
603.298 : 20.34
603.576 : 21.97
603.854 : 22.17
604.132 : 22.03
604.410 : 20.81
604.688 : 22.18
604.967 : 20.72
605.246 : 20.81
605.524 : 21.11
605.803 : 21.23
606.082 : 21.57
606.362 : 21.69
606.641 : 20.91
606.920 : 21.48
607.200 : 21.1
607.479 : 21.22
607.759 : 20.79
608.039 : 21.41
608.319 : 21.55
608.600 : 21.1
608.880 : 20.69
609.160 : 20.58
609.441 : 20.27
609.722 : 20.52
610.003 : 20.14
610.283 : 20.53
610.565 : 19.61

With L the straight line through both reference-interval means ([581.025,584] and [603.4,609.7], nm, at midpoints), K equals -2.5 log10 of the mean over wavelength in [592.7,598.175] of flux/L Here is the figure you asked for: 0.04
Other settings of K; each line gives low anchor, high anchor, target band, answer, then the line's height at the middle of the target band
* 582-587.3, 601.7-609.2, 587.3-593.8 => 0.11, 21.1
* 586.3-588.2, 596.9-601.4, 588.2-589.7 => 0.23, 20.5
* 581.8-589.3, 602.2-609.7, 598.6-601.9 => 0.03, 20.9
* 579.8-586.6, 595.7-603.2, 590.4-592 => 0.06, 20.8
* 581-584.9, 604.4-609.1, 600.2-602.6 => 0.04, 21.2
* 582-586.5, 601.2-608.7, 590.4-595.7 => 0.05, 21.1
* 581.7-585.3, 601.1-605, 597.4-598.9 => 0.03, 21.1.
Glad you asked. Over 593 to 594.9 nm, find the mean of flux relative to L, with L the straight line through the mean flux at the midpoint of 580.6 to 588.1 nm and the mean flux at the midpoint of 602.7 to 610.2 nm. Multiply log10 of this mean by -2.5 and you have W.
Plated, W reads 0.03 mag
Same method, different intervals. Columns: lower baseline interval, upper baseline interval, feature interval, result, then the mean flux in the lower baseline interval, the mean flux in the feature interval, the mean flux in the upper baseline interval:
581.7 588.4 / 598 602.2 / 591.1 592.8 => 0.02 mag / 20.9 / 20.3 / 20.3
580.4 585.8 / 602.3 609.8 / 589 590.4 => 0.29 mag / 21.2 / 16.2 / 21.2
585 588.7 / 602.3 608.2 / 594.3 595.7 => 0.01 mag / 20.3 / 20.5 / 21.3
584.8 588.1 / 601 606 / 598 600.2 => 0.03 mag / 20.6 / 20.3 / 21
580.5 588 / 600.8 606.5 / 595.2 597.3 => 0.01 mag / 21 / 20.8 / 21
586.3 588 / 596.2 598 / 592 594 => 0.02 mag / 20.6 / 20.4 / 21.1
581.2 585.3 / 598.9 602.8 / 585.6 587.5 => 0.02 mag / 21.3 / 20.7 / 20.4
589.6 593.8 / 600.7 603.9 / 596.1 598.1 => -0.05 mag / 19.5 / 21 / 20.7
